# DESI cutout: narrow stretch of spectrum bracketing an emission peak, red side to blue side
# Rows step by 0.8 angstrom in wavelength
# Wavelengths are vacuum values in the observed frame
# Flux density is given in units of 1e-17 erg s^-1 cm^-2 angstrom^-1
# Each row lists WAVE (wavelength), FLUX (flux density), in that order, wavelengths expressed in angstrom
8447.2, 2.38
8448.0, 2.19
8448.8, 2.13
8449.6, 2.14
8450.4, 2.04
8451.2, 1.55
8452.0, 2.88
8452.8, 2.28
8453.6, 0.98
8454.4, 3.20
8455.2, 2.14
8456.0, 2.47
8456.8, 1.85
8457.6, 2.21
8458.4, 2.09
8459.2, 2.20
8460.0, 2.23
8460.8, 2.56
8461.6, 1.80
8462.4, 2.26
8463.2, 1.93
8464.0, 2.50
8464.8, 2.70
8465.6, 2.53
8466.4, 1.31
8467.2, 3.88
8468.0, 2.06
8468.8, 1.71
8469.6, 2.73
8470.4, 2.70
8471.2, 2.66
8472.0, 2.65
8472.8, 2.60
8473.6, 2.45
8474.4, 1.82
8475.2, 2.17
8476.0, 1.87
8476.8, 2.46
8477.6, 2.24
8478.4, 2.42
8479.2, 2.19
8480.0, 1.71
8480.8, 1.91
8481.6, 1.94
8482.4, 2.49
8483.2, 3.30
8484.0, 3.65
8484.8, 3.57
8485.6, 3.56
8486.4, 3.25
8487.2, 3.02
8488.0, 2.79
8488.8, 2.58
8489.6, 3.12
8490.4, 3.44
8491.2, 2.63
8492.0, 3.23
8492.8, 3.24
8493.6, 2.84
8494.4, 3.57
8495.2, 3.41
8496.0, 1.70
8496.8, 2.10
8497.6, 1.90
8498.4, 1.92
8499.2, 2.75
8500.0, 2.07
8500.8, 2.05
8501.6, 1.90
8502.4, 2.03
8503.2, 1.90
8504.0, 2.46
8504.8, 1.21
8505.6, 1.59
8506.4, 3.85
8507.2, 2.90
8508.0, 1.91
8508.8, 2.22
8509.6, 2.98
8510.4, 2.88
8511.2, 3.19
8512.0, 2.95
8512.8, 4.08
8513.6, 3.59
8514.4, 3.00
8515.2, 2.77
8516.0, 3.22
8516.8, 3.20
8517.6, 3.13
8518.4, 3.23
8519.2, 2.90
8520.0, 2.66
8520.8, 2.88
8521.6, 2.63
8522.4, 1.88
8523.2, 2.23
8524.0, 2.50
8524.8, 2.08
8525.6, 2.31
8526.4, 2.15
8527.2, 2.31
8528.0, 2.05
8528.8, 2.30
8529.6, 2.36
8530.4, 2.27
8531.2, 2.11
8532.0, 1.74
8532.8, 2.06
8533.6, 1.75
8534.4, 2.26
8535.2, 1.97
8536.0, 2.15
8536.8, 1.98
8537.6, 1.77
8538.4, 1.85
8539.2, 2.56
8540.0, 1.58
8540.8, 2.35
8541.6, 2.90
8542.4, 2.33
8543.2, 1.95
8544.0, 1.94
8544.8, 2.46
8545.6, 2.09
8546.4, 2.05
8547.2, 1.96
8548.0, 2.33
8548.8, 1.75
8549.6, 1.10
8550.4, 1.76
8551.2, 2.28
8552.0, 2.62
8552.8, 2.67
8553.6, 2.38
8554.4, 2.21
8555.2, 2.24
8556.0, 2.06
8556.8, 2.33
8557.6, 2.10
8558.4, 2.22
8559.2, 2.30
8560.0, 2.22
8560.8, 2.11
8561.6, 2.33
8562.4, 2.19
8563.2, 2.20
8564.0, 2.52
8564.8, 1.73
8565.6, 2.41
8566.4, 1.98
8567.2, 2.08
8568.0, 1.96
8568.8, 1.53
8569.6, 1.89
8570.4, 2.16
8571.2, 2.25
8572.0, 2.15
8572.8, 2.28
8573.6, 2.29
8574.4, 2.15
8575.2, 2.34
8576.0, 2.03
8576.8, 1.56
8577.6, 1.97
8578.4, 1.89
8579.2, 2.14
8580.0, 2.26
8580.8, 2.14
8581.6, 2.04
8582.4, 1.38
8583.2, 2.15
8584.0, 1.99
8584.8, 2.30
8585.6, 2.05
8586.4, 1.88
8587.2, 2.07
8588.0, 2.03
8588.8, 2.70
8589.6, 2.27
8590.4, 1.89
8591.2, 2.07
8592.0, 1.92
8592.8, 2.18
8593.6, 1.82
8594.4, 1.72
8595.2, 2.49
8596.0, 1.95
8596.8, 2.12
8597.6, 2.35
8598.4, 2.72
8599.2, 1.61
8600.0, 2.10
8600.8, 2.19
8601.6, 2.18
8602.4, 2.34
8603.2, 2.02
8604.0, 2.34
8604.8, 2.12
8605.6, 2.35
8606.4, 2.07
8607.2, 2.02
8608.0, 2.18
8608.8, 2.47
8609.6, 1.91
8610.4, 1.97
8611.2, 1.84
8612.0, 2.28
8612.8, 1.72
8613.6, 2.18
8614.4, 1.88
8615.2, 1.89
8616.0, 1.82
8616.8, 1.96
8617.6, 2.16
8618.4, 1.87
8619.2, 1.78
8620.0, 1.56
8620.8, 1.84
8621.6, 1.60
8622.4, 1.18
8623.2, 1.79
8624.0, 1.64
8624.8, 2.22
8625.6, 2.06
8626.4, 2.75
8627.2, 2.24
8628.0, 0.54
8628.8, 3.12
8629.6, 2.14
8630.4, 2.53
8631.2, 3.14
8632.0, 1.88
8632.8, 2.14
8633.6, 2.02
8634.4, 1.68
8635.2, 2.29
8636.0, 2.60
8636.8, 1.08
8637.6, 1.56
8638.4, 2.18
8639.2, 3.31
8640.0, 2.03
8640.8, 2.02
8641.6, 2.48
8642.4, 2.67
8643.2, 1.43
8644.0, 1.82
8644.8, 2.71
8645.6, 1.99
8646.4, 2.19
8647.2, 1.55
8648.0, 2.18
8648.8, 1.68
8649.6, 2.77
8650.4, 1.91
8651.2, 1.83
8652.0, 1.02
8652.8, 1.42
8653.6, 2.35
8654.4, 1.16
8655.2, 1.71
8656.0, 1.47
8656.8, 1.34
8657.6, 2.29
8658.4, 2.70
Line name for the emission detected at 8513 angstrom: [N II]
